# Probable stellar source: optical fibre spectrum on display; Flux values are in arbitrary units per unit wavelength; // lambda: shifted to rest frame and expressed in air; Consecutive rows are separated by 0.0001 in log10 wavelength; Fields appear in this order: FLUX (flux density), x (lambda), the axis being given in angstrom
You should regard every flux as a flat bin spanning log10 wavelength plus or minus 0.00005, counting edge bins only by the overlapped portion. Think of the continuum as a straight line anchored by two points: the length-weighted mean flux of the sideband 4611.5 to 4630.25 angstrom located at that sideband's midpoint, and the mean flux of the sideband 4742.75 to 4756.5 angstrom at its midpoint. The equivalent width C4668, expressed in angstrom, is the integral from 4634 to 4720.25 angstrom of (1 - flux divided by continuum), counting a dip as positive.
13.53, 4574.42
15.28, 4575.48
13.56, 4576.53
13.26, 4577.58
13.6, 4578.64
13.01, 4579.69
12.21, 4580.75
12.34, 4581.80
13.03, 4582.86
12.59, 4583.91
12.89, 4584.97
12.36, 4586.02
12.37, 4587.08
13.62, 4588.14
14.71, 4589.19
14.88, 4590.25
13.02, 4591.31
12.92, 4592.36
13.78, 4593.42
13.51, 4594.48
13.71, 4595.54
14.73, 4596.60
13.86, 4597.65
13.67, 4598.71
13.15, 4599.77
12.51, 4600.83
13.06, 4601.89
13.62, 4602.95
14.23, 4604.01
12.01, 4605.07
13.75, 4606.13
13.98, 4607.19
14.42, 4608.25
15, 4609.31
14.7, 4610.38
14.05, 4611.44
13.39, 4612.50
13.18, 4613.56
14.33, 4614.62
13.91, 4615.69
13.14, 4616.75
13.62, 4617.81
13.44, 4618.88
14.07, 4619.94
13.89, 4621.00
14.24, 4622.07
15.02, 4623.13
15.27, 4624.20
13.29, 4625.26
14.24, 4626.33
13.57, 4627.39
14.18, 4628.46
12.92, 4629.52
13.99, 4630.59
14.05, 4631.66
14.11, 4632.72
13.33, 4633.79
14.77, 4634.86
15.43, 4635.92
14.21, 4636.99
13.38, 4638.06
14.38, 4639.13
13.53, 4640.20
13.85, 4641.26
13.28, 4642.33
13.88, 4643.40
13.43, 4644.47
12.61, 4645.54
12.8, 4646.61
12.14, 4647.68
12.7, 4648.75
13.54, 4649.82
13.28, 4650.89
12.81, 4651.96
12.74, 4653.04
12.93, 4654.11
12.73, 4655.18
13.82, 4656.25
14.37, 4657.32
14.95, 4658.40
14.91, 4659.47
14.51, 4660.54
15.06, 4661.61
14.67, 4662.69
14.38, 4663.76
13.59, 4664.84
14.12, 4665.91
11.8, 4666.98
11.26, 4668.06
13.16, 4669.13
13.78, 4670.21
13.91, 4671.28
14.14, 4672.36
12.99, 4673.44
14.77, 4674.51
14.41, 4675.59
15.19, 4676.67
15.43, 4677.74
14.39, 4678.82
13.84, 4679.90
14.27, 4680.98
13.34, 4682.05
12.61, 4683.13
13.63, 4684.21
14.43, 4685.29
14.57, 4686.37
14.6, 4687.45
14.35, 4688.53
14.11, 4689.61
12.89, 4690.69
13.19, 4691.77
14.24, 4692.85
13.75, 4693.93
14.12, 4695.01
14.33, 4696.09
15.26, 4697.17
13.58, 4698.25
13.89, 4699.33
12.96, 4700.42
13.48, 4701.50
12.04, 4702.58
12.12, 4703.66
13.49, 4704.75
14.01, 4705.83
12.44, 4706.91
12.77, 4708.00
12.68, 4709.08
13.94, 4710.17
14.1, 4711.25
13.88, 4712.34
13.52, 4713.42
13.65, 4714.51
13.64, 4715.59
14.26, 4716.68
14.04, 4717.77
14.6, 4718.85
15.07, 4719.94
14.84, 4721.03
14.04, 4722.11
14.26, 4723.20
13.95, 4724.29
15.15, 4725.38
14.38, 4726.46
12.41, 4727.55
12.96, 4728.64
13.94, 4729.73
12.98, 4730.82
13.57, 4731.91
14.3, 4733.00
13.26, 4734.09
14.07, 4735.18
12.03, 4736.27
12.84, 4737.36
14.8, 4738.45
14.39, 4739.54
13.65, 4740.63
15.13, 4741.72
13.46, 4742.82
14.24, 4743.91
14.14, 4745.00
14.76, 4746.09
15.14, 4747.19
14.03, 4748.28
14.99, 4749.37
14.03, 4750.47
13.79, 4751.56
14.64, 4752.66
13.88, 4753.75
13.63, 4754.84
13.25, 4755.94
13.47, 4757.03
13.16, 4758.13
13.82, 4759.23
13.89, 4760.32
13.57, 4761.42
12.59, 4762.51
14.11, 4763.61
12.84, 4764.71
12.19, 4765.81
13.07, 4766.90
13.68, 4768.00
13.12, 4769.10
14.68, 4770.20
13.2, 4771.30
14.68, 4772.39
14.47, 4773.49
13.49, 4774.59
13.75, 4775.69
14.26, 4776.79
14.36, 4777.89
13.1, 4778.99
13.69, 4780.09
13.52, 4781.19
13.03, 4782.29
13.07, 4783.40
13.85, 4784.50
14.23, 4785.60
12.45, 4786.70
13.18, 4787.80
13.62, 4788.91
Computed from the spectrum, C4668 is 1.6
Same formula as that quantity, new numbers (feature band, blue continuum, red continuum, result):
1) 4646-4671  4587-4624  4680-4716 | 0.40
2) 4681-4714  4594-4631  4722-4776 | 0.44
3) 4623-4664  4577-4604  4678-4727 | -0.72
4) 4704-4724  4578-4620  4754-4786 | -0.41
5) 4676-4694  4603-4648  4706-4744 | -0.31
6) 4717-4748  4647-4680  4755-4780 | -0.86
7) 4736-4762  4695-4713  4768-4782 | -0.50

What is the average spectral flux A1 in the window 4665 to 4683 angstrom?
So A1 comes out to 13.8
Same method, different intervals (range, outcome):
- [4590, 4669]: 13.7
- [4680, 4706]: 13.7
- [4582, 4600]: 13.4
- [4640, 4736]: 13.7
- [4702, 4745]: 13.7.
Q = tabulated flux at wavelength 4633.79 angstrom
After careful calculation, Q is 13.33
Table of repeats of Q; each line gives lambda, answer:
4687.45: 14.6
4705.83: 14.01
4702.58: 12.04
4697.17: 15.26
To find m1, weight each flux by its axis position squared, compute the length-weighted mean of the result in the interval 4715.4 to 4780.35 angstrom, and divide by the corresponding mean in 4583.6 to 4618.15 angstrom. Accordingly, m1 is 1.09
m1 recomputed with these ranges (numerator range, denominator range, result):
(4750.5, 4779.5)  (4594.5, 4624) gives 1.06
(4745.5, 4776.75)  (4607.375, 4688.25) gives 1.04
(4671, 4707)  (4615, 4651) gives 1.03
